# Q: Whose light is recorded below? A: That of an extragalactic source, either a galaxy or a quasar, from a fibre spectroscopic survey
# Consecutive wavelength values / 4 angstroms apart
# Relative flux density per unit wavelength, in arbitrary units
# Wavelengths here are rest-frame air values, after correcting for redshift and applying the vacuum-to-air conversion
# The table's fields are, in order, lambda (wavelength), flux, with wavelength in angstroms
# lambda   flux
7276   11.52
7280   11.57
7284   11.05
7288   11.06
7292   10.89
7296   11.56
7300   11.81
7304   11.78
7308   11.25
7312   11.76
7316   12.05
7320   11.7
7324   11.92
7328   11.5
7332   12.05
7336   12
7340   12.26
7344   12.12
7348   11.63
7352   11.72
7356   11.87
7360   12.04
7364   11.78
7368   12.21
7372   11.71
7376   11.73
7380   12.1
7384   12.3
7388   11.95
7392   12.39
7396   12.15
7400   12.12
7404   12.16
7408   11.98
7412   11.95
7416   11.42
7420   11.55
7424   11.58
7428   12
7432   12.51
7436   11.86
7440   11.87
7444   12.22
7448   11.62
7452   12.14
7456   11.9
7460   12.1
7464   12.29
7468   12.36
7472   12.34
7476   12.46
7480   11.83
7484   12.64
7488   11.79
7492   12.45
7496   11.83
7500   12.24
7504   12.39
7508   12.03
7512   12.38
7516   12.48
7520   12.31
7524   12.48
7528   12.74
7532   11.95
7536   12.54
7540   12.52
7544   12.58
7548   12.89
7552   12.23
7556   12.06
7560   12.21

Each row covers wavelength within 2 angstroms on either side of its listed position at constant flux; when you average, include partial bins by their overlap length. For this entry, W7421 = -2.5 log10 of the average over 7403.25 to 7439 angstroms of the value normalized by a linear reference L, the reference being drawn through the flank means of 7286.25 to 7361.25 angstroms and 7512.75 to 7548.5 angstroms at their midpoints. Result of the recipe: 0.02 mag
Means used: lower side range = 11.7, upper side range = 12.5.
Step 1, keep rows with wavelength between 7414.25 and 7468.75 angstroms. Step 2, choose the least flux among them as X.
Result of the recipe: 11.42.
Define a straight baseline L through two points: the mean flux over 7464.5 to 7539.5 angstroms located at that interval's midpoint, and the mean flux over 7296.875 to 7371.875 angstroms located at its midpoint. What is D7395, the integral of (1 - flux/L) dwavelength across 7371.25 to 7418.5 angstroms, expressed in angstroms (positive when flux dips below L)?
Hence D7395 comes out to 0.0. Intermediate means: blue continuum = 11.9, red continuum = 12.3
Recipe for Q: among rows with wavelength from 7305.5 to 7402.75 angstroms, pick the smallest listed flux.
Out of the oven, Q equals 11.25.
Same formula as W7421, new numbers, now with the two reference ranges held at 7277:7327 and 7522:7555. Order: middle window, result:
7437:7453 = 0.01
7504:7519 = 0.01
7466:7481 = -0.01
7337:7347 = -0.04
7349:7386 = -0.01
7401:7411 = -0.01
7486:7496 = 0.02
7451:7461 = 0.01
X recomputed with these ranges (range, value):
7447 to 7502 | 11.62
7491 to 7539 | 11.83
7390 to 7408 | 11.98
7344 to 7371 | 11.63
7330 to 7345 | 12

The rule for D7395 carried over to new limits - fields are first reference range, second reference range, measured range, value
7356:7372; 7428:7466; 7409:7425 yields 0.5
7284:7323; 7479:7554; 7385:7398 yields -0.3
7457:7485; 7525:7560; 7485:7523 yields 0.3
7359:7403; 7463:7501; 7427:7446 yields 0.1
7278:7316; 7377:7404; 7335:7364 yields -0.2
